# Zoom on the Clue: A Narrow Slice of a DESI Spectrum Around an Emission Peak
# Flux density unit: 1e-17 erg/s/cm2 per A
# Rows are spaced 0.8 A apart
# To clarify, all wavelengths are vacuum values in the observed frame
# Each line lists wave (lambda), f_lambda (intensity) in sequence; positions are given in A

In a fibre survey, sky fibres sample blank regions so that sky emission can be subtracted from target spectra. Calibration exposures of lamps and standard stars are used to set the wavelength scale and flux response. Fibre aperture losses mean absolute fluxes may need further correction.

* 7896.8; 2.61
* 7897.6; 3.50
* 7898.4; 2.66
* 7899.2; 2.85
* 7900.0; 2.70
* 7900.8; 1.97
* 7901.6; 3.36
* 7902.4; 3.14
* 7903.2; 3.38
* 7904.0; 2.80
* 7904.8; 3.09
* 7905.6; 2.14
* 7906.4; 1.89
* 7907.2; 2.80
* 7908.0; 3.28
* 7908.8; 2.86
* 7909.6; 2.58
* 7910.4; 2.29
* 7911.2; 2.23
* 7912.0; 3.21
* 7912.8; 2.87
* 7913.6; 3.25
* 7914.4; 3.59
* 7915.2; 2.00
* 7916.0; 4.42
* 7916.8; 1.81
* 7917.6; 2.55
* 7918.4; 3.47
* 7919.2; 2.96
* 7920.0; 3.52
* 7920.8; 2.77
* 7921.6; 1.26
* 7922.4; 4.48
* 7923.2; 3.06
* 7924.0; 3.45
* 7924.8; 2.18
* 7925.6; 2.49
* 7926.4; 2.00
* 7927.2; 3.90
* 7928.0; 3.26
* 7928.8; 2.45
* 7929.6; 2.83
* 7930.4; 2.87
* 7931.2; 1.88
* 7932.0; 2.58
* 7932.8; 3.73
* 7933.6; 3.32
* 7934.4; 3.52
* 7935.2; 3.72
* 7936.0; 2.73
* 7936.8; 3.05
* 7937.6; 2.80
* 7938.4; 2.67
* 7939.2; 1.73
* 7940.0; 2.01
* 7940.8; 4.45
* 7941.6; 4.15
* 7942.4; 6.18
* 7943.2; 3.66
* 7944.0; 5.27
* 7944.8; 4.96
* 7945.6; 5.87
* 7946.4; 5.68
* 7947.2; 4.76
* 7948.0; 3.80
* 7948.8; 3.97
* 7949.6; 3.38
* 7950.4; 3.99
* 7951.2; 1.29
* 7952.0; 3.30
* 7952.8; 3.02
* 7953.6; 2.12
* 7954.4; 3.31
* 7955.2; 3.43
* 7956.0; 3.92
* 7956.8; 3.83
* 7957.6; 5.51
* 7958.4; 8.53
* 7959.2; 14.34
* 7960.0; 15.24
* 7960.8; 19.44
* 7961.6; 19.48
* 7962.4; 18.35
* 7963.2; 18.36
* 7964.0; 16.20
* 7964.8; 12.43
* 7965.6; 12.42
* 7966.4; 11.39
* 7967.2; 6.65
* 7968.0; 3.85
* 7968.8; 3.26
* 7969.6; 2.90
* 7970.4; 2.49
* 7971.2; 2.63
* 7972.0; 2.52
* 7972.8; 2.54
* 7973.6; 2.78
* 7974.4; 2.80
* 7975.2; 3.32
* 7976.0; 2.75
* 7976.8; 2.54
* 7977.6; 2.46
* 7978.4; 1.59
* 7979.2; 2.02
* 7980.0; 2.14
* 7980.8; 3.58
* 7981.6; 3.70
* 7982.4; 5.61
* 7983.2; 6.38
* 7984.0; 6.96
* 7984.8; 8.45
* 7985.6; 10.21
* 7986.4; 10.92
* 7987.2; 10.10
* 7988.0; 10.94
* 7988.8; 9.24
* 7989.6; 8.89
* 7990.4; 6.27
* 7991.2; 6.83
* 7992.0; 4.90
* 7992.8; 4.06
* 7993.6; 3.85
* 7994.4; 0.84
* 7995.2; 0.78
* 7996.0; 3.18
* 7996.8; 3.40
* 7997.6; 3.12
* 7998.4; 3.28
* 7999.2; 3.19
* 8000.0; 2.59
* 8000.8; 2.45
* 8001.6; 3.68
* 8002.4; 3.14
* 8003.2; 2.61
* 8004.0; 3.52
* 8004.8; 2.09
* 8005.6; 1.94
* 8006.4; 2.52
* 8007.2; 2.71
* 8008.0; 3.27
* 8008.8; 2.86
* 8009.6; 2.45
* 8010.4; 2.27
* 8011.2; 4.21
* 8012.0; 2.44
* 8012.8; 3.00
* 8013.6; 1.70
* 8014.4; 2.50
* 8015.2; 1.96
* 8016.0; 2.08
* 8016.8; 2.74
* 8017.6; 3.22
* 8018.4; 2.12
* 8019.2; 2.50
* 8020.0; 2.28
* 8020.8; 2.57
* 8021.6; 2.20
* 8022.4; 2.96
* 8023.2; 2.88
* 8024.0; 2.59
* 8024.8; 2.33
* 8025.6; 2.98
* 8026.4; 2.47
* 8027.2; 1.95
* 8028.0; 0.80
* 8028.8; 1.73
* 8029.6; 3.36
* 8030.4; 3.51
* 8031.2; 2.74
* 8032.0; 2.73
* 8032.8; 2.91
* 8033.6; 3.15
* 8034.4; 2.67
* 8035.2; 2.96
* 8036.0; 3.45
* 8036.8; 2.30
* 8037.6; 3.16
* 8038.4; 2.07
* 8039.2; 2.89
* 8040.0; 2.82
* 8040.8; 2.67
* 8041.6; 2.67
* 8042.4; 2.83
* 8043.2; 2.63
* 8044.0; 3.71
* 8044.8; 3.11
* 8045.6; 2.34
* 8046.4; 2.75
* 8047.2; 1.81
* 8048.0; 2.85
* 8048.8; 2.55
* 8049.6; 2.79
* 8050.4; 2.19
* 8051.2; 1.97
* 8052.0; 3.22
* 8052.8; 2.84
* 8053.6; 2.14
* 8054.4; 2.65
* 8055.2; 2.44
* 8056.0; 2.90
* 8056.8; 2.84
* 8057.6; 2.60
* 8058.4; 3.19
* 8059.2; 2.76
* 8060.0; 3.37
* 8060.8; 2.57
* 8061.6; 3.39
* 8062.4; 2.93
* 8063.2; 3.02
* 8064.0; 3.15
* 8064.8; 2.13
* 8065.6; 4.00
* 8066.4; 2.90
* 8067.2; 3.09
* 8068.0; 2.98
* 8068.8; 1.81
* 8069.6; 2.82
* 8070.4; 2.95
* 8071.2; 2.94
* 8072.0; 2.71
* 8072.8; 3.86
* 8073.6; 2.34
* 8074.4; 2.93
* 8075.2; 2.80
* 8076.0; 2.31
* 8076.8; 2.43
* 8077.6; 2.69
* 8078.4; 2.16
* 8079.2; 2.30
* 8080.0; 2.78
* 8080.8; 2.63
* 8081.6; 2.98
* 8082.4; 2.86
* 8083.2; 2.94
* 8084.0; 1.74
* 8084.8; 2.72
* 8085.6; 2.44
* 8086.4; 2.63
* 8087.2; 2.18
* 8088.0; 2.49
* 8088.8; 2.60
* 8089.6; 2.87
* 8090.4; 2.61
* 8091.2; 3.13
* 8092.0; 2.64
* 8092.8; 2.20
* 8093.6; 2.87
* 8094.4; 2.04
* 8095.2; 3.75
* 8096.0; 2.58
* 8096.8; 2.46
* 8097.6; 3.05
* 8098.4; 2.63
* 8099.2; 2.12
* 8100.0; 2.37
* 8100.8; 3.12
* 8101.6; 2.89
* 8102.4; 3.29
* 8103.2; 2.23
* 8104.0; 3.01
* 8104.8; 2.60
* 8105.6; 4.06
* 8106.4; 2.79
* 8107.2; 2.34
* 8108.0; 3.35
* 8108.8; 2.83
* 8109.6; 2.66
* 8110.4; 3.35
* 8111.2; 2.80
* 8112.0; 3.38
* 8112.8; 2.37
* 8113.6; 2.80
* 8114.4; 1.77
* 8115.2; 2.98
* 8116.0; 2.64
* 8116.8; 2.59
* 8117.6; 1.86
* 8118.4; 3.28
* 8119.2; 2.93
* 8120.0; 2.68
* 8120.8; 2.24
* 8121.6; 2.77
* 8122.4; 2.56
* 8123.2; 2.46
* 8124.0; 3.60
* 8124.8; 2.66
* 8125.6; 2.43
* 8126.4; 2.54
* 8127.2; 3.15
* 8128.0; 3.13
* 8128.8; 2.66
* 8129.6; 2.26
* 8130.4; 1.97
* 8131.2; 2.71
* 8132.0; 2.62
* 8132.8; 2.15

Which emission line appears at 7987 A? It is [N II]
